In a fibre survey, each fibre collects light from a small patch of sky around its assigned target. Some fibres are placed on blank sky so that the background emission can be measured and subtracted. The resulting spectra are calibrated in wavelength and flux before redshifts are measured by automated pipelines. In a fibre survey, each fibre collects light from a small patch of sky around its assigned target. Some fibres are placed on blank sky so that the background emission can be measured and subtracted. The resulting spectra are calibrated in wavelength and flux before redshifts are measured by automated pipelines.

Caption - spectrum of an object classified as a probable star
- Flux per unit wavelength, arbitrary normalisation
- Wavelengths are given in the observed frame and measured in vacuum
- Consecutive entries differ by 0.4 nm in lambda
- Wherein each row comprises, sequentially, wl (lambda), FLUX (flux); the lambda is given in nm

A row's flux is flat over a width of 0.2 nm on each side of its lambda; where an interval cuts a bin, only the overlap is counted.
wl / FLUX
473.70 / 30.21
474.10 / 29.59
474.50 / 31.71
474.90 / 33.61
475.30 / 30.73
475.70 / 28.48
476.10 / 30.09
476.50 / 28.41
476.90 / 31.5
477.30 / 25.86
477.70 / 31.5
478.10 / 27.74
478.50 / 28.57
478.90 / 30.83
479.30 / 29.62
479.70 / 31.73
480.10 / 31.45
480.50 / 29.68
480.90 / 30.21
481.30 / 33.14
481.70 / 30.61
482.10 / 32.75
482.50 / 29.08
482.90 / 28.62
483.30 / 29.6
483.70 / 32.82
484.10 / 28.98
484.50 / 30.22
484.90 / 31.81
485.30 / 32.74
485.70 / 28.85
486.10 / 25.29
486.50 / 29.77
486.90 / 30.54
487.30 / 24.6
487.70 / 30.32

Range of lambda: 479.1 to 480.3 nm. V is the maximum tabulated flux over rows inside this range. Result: 31.73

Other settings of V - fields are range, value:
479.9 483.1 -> 33.14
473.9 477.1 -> 33.61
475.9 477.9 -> 31.5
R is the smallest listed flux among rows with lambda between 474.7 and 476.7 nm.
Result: 28.41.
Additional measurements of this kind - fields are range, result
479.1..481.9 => 29.62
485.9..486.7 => 25.29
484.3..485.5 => 30.22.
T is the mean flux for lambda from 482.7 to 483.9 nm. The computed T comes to 30.3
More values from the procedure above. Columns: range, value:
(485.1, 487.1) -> 29.4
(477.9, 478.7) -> 28.2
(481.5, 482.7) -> 30.8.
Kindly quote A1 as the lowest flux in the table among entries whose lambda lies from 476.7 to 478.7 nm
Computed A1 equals 25.86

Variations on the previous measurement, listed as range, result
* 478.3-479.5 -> 28.57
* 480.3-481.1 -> 29.68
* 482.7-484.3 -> 28.62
